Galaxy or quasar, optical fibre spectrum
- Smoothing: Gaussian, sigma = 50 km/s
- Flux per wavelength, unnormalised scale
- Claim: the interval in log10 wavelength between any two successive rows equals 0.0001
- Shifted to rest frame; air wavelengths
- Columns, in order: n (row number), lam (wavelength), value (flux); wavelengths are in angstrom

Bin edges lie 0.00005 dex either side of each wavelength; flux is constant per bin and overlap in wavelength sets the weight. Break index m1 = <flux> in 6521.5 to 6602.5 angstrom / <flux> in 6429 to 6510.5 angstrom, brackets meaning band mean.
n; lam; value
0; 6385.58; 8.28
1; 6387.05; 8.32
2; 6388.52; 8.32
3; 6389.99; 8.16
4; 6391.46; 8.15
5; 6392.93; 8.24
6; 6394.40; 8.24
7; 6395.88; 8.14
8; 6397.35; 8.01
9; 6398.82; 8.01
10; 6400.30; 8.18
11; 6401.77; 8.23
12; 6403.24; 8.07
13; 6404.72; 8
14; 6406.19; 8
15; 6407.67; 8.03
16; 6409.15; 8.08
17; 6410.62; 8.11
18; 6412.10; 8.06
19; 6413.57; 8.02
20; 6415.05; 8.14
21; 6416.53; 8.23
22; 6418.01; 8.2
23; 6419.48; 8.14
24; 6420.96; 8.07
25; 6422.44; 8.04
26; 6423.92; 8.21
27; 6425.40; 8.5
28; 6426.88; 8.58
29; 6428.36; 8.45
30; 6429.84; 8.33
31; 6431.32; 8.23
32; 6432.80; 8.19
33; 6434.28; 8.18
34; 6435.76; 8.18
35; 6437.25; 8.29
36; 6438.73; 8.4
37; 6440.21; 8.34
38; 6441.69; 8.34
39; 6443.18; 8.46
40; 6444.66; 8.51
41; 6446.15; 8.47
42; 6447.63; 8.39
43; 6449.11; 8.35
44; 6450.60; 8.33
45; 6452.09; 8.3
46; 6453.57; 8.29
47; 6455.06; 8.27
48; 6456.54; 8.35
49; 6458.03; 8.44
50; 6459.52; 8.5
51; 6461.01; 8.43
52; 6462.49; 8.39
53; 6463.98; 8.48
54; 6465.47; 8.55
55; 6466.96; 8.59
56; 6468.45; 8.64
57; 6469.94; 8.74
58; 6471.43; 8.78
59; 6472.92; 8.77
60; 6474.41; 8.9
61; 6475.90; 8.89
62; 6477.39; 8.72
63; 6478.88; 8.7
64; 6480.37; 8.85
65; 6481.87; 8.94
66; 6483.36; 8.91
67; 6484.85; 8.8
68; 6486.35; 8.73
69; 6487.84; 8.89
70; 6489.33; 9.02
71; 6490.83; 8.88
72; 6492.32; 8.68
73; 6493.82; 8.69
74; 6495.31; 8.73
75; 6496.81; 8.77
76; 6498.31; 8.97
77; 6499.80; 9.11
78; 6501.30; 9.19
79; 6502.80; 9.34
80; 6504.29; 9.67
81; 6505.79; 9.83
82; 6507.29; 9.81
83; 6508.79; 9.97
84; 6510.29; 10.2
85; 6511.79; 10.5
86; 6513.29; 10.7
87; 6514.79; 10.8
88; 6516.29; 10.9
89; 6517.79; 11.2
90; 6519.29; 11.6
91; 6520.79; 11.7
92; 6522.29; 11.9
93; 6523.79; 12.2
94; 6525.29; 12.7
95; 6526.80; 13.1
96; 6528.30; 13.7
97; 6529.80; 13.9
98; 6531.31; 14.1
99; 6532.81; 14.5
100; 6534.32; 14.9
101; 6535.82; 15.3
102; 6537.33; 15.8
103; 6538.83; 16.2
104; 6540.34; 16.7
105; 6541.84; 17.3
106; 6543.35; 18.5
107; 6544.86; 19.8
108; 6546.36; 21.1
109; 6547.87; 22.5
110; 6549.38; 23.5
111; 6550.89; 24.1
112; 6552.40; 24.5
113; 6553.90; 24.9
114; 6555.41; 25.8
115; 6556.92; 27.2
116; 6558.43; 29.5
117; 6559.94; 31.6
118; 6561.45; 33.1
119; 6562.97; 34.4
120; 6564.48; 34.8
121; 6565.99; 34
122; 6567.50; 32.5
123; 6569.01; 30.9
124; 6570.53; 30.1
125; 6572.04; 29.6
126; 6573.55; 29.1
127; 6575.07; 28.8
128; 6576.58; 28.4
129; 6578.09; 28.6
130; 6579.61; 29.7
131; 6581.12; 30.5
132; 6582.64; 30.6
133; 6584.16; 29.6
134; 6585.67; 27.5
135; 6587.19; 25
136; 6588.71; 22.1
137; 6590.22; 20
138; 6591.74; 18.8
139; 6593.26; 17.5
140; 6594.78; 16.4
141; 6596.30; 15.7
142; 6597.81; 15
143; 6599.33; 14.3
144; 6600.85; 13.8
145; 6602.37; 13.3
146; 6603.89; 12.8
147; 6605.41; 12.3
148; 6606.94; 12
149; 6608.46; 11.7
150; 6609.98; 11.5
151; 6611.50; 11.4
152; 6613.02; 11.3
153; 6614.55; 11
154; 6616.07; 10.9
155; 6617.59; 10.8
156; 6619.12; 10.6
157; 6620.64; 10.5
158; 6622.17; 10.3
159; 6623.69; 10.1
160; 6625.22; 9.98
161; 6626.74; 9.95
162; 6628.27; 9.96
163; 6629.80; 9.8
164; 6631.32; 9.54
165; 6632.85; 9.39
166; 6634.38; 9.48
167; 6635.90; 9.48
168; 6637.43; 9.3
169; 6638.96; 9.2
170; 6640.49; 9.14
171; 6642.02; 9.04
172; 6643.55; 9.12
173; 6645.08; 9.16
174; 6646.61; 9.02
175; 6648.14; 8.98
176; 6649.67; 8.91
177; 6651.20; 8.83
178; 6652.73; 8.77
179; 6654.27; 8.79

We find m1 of 2.6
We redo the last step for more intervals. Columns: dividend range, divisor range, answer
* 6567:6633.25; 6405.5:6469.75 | 2.17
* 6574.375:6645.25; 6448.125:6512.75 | 1.72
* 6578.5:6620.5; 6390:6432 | 2.11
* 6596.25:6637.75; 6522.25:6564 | 0.55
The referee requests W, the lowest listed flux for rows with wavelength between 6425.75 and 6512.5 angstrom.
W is 8.18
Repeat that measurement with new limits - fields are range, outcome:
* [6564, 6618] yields 10.8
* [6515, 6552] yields 10.9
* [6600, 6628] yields 9.95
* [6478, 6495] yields 8.68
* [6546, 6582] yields 21.1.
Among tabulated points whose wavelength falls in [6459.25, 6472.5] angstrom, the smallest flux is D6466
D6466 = 8.39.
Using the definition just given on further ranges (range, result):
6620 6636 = 9.39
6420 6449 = 8.04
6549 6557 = 23.5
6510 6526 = 10.2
